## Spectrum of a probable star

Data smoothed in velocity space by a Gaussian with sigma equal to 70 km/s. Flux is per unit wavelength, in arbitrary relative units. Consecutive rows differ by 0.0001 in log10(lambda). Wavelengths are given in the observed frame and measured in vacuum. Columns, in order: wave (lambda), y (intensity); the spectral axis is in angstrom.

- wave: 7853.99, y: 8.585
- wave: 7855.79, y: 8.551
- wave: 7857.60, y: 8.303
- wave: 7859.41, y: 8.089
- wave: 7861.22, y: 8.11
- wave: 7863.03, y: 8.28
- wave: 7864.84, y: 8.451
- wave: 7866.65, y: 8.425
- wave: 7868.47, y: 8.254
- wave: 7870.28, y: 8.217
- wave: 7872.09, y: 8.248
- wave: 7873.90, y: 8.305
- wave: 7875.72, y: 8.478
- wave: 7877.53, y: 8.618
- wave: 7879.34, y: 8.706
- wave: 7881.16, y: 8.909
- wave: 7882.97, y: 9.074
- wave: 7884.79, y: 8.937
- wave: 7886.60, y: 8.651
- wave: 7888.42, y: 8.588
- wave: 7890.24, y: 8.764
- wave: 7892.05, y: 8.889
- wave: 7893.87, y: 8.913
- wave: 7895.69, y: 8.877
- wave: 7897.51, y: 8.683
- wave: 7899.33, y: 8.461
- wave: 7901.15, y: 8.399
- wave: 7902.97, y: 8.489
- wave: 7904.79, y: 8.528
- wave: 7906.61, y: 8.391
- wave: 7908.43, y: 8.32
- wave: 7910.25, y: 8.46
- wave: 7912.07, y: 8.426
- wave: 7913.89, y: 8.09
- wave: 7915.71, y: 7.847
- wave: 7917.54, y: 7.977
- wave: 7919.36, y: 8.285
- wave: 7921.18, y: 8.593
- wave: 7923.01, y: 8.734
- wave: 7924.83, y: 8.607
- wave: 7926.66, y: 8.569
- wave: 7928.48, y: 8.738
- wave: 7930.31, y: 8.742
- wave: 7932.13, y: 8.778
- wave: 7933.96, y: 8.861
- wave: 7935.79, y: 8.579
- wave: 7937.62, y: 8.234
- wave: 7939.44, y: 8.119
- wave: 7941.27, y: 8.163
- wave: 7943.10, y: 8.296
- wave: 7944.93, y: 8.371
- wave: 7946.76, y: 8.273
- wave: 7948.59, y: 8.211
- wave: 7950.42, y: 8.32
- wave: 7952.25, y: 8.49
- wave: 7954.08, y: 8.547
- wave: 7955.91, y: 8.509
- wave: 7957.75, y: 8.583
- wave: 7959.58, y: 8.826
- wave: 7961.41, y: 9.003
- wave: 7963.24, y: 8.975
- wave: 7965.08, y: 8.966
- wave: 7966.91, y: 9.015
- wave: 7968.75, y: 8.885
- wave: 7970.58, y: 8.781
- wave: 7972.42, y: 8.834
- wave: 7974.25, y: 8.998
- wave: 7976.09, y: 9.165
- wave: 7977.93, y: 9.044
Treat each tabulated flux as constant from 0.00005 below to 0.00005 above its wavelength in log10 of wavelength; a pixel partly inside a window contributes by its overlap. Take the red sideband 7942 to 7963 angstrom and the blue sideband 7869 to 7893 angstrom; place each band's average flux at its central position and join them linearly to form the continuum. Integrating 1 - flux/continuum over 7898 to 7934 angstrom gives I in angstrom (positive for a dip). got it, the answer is 0.5 angstrom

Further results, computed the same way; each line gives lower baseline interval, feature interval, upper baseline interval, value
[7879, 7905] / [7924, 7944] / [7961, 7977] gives 0.8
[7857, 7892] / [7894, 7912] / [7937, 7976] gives 0.0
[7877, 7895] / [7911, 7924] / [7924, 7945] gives 0.5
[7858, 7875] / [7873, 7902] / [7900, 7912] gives -1.2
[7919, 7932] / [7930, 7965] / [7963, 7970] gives 1.1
